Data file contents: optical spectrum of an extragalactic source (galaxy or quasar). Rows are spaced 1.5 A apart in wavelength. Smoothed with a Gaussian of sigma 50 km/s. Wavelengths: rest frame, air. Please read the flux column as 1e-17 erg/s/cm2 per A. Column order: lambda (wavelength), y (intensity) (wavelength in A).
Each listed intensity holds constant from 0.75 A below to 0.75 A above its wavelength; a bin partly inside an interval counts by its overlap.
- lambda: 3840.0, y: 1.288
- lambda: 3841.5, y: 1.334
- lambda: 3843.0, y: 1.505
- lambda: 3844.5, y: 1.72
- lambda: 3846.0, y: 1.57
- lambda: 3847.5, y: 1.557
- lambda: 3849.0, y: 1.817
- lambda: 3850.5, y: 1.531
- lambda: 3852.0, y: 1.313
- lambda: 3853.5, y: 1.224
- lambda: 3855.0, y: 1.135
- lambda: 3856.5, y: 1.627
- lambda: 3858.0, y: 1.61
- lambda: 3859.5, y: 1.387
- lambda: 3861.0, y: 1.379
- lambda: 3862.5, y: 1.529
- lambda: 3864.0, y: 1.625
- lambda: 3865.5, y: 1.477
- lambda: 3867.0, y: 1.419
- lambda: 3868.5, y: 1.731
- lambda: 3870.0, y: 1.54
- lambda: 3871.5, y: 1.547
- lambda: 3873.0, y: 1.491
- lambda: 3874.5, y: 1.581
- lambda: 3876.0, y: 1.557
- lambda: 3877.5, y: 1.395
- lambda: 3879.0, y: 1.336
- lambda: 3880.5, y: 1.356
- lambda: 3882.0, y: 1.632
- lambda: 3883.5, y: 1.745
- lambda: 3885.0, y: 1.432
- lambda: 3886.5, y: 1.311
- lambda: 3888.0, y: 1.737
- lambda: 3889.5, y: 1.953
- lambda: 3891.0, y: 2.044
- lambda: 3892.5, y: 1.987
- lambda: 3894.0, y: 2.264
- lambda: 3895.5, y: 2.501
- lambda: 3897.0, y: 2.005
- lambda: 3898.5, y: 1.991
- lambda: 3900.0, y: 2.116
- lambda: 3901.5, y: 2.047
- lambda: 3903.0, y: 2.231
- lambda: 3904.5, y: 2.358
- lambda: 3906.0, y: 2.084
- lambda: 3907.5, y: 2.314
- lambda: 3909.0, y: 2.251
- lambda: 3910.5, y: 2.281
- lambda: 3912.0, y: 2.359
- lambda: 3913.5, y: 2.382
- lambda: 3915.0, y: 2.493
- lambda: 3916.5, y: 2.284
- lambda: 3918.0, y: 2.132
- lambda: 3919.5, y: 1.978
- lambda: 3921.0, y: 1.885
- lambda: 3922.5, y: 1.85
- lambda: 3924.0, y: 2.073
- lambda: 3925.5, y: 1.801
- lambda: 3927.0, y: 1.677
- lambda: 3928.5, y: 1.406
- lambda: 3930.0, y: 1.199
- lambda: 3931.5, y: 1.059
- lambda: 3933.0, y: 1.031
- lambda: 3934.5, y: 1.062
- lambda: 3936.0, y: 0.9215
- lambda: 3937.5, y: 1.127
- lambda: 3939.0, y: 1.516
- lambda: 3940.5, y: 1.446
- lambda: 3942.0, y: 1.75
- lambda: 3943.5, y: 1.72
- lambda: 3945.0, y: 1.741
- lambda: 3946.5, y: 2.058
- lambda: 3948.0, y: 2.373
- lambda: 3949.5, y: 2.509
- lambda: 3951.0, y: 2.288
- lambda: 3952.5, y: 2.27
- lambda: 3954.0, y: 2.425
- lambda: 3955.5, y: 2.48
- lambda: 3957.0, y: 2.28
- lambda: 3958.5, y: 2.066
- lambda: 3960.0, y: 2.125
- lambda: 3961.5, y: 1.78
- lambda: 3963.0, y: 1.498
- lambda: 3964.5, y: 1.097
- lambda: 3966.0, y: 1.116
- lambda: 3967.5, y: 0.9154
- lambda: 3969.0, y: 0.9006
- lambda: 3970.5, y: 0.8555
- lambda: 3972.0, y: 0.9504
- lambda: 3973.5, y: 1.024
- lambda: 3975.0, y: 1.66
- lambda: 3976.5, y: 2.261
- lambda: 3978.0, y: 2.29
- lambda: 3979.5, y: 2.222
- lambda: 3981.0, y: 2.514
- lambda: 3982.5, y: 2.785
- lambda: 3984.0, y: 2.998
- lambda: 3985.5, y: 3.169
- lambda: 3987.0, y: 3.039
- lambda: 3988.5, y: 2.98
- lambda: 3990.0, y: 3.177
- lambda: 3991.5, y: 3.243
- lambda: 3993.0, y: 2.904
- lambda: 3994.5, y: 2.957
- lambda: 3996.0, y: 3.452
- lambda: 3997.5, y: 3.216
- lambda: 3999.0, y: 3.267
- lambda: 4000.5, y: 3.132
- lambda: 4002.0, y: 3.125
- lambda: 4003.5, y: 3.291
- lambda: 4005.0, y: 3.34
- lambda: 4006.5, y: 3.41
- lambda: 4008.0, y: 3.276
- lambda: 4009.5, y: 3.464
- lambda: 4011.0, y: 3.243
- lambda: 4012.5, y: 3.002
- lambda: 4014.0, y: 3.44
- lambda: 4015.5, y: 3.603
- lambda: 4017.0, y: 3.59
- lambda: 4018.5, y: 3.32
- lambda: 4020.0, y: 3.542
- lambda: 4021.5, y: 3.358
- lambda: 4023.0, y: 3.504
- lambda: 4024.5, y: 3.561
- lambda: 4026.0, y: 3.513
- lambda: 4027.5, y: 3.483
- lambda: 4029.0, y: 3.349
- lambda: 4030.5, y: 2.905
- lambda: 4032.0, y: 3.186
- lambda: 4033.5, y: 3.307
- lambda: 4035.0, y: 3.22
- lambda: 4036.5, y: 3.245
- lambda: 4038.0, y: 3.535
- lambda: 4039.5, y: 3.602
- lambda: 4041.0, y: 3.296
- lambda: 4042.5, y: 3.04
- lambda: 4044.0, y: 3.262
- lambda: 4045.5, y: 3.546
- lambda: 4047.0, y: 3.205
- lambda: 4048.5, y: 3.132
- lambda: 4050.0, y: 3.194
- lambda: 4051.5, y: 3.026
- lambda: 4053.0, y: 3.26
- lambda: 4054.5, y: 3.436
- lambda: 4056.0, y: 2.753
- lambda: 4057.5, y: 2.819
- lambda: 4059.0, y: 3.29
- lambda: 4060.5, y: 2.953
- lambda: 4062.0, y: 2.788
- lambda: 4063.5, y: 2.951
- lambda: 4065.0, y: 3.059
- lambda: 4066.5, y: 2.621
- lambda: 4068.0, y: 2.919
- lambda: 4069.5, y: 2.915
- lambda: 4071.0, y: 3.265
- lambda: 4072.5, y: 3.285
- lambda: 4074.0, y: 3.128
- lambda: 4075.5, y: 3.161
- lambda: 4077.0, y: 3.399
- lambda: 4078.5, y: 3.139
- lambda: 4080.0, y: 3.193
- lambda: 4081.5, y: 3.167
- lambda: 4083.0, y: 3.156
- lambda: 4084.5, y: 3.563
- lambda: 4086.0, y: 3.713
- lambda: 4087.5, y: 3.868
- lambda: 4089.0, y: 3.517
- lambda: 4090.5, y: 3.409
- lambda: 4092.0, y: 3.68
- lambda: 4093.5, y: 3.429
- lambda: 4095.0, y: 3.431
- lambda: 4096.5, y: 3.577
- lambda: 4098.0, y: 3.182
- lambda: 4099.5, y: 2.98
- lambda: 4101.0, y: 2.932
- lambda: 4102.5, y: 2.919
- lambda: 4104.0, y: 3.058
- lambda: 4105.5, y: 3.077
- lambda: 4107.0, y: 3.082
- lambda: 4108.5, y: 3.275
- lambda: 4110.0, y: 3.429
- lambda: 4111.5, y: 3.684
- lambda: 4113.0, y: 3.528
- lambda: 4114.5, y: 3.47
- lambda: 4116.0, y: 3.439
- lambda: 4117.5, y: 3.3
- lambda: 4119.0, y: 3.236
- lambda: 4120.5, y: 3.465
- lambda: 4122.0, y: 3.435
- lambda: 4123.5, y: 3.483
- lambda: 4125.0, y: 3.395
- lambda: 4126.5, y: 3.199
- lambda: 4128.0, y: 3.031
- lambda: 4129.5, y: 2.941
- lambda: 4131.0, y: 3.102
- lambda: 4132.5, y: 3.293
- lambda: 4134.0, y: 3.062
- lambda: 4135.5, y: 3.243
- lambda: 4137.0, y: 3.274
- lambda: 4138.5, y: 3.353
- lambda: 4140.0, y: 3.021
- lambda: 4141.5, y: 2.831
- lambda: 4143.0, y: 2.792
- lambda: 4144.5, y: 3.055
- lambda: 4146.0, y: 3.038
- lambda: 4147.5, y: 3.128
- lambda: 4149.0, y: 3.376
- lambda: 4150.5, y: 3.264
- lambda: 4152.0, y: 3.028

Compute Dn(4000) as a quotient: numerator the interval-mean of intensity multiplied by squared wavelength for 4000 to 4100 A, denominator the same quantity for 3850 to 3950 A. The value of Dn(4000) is 2.02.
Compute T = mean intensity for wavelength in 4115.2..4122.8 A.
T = 3.38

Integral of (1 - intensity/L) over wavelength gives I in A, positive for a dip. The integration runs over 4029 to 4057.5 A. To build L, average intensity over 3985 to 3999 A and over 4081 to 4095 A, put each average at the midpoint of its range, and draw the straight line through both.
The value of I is 0.9 A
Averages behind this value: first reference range 3.13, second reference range 3.5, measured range 3.22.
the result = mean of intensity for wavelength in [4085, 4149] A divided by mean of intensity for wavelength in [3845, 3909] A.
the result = 1.92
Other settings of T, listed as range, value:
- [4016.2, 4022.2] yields 3.45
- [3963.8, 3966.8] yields 1.1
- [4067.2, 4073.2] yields 3.09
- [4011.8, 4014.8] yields 3.23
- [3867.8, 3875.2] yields 1.58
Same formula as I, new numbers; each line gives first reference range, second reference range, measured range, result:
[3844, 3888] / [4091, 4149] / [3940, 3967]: 2.01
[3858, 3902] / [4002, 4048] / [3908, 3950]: 8.09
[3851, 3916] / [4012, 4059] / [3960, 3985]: 9.14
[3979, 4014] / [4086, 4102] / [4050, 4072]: 1.95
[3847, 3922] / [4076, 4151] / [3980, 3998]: -4.00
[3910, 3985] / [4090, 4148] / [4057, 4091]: -3.77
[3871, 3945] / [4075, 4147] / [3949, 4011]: -2.76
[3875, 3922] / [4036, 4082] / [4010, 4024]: -2.77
